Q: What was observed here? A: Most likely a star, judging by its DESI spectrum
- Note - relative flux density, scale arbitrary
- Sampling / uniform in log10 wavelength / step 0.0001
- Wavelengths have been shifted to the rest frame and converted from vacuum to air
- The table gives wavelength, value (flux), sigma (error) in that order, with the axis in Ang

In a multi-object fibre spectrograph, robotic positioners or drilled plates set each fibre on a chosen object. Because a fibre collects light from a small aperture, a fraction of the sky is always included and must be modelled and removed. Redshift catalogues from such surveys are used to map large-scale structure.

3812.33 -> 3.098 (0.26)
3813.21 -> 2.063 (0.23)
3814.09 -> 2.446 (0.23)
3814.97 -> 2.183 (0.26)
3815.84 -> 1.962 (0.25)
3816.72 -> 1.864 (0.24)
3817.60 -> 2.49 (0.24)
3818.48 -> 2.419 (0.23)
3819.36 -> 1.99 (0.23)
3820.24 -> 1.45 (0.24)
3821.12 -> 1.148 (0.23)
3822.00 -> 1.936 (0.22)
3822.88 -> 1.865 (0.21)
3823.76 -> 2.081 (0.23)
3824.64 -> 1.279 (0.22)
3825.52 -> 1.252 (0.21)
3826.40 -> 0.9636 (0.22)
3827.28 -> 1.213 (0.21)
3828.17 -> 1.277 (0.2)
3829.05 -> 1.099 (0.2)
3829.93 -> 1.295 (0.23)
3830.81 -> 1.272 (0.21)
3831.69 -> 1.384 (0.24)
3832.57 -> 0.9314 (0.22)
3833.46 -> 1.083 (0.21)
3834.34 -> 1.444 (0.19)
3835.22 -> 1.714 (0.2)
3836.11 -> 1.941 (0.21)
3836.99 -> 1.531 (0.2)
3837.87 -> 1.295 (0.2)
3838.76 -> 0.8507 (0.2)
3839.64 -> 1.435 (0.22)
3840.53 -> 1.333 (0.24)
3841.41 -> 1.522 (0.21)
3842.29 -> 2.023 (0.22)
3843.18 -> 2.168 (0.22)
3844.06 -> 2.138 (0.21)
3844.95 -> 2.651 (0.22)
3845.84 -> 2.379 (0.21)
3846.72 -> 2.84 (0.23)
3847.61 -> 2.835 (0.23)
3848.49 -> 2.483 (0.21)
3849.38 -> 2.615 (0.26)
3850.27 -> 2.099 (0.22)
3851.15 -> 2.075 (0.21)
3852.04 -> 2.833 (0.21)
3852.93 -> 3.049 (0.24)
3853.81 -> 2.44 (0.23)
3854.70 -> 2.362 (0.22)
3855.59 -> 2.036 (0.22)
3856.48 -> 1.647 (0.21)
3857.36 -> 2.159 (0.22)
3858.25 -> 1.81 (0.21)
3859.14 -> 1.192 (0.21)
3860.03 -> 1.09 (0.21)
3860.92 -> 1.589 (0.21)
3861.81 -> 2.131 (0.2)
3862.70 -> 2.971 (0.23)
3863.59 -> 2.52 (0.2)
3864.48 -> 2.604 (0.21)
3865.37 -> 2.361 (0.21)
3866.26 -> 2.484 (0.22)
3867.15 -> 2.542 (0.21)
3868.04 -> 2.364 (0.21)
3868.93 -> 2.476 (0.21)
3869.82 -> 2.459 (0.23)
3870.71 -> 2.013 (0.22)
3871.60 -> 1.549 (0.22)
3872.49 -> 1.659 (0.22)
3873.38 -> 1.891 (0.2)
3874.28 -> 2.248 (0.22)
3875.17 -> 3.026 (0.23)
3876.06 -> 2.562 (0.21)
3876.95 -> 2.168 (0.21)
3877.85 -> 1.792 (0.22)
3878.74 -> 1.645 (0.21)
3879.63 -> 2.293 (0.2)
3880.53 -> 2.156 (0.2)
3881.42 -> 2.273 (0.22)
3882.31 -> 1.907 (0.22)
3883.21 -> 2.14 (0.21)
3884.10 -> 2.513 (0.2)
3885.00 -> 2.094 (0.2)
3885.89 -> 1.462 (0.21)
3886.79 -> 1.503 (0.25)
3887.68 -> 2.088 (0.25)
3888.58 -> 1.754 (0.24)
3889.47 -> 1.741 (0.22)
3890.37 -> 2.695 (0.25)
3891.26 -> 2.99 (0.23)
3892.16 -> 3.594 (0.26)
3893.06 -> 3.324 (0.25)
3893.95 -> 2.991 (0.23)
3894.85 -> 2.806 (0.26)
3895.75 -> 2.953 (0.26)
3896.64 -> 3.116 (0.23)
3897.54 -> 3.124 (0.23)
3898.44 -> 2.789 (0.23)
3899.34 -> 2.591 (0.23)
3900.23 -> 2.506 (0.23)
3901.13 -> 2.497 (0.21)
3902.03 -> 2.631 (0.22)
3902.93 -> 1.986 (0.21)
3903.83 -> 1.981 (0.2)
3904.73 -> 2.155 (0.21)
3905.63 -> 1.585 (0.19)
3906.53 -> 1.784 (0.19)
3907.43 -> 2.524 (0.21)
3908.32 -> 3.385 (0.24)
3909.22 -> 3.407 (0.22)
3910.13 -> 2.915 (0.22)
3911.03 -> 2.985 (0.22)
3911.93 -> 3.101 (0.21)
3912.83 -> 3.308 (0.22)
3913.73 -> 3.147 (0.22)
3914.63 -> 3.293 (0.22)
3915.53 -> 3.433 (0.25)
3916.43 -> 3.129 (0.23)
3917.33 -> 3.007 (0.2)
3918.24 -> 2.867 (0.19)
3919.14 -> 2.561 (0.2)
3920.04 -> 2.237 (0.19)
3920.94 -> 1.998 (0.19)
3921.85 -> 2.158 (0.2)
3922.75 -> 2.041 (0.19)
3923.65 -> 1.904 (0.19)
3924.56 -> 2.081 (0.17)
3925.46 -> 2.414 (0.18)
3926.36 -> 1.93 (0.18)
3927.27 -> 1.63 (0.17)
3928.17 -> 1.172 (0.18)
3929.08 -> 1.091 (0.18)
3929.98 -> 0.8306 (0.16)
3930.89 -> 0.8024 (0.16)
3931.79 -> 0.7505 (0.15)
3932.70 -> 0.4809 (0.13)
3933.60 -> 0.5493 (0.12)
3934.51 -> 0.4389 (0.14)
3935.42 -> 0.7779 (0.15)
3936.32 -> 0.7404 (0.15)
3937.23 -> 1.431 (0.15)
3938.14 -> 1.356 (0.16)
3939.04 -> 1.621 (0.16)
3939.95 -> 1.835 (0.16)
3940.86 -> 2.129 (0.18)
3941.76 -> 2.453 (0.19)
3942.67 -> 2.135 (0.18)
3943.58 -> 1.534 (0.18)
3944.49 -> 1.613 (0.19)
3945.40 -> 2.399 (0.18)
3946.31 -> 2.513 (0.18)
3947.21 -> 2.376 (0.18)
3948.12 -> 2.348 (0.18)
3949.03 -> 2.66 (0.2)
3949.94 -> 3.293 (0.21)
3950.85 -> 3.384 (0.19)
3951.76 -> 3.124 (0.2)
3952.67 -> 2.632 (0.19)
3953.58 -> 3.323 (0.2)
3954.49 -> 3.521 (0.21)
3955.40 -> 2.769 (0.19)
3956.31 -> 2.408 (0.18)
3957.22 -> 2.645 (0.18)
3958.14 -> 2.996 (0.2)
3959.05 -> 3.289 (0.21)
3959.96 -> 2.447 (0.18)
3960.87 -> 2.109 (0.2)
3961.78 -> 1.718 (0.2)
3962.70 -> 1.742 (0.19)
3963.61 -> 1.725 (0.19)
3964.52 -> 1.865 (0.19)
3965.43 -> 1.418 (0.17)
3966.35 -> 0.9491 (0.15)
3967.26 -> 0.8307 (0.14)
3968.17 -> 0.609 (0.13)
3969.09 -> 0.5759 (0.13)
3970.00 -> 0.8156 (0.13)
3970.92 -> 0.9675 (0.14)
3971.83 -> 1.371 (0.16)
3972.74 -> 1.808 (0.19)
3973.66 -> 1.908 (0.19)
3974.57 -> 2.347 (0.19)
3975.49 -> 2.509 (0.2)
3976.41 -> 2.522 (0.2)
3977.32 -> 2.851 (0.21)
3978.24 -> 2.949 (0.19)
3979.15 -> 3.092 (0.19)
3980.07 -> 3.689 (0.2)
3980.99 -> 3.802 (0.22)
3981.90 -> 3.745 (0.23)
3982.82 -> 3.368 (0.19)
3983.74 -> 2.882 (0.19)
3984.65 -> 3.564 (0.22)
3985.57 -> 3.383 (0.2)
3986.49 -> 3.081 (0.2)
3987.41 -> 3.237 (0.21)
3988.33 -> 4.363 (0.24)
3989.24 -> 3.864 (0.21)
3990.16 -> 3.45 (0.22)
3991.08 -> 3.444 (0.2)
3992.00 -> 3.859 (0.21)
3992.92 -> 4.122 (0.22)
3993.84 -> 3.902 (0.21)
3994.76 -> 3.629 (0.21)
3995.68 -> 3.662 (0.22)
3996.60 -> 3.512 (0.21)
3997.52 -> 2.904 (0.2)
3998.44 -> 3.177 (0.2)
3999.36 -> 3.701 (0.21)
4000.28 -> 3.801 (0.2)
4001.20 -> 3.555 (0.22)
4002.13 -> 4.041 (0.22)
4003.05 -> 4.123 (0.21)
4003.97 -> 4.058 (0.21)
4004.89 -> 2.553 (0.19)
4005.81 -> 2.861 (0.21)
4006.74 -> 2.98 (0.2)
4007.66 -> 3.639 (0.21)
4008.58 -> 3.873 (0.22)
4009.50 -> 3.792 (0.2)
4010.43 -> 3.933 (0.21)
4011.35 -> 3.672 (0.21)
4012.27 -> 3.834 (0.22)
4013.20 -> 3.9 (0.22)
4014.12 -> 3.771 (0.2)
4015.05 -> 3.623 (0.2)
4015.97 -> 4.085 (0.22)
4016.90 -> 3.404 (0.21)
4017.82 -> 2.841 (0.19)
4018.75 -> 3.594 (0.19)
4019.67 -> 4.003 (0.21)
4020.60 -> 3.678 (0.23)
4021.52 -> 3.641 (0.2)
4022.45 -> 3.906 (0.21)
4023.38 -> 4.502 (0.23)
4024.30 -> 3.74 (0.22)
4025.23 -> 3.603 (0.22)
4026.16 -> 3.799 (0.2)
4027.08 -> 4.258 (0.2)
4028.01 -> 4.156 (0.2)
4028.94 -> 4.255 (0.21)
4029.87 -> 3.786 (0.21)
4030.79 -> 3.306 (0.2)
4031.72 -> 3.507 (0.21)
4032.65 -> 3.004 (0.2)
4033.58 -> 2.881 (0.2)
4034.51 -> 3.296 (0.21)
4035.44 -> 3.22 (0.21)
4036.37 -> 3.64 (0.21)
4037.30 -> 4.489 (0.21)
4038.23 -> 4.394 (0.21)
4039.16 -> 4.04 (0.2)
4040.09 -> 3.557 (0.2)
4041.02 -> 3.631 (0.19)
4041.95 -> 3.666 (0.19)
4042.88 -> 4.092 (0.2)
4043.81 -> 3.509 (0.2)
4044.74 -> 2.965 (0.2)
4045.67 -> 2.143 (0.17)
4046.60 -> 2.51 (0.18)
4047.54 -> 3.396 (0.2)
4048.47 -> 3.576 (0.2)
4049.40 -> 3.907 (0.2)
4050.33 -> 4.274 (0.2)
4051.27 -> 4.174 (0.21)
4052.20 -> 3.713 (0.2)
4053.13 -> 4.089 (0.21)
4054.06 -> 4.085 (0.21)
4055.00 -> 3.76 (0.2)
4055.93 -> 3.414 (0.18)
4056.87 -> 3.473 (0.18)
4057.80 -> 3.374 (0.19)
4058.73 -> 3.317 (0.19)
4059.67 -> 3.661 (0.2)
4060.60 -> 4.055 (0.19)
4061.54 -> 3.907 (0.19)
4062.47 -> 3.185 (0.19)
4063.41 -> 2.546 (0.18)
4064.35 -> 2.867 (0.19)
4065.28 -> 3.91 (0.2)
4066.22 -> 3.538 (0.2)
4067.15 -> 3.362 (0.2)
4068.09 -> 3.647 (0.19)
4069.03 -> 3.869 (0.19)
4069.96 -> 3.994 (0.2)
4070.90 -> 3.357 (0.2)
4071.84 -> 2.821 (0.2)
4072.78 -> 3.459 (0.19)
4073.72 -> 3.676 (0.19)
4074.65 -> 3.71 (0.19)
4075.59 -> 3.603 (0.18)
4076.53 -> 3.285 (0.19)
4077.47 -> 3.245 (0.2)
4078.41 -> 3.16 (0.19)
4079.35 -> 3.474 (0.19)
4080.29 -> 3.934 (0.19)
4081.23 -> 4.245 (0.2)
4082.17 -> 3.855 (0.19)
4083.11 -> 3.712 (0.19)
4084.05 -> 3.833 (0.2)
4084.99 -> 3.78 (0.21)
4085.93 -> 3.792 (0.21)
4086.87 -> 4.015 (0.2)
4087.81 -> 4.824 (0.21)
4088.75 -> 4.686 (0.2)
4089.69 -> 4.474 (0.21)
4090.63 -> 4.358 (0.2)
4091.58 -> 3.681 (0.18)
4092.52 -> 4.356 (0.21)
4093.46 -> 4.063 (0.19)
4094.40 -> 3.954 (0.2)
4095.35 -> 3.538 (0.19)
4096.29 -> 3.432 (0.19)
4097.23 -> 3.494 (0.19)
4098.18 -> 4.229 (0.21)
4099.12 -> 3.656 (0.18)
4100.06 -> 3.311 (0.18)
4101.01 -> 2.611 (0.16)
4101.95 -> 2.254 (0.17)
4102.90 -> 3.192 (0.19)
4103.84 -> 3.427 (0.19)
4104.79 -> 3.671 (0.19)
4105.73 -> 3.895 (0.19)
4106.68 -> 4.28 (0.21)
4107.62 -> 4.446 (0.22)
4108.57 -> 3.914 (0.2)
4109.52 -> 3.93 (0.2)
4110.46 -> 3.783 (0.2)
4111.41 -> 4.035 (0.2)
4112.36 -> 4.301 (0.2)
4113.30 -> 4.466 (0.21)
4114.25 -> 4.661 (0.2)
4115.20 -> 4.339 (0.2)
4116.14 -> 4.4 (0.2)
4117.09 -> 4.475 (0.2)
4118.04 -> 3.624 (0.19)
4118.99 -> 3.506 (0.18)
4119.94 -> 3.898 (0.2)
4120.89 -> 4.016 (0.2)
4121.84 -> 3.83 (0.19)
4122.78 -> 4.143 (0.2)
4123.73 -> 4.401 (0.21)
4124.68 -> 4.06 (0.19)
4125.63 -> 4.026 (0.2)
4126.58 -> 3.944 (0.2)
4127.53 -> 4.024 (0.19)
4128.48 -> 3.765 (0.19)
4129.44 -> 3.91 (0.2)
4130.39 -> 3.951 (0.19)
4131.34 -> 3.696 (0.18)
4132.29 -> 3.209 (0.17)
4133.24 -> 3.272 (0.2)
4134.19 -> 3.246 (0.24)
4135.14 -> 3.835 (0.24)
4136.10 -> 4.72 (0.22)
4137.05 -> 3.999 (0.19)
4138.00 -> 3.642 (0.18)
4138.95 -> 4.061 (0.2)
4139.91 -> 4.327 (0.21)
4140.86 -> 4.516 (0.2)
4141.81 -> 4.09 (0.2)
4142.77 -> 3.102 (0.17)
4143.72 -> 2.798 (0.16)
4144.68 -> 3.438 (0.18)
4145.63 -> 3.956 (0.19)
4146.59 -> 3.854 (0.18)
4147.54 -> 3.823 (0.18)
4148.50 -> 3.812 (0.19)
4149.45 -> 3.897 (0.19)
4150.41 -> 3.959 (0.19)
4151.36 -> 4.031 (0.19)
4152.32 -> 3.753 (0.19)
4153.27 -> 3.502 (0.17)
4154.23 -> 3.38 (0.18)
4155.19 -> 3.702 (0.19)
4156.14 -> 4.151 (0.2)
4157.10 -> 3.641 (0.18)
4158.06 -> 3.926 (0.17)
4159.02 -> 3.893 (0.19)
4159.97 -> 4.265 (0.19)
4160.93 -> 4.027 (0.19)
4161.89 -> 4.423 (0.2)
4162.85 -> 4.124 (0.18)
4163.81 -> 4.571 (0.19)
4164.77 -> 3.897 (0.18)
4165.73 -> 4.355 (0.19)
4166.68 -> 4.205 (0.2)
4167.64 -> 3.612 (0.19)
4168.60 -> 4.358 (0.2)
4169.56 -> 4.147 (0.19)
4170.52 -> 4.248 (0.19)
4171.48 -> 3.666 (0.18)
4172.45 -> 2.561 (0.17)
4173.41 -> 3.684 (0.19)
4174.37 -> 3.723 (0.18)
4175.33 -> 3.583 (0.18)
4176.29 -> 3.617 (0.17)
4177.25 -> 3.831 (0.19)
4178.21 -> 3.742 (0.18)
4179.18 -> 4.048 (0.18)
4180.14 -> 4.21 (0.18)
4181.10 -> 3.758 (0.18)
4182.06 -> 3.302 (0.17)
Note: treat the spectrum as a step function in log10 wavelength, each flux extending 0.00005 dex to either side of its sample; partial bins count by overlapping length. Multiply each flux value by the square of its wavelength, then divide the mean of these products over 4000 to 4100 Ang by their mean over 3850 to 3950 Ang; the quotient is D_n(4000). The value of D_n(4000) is 1.8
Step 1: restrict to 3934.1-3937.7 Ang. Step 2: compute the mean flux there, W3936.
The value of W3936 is 0.853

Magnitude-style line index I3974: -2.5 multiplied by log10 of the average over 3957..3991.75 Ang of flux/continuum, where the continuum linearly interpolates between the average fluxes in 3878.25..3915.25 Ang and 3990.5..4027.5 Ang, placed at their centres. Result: 0.325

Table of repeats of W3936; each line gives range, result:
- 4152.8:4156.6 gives 3.68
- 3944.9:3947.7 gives 2.42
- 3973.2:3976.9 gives 2.33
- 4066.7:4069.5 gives 3.63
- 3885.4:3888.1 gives 1.69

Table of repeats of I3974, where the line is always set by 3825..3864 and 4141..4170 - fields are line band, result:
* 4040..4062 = -0.12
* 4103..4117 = -0.14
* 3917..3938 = 0.46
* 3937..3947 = 0.27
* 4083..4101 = -0.13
